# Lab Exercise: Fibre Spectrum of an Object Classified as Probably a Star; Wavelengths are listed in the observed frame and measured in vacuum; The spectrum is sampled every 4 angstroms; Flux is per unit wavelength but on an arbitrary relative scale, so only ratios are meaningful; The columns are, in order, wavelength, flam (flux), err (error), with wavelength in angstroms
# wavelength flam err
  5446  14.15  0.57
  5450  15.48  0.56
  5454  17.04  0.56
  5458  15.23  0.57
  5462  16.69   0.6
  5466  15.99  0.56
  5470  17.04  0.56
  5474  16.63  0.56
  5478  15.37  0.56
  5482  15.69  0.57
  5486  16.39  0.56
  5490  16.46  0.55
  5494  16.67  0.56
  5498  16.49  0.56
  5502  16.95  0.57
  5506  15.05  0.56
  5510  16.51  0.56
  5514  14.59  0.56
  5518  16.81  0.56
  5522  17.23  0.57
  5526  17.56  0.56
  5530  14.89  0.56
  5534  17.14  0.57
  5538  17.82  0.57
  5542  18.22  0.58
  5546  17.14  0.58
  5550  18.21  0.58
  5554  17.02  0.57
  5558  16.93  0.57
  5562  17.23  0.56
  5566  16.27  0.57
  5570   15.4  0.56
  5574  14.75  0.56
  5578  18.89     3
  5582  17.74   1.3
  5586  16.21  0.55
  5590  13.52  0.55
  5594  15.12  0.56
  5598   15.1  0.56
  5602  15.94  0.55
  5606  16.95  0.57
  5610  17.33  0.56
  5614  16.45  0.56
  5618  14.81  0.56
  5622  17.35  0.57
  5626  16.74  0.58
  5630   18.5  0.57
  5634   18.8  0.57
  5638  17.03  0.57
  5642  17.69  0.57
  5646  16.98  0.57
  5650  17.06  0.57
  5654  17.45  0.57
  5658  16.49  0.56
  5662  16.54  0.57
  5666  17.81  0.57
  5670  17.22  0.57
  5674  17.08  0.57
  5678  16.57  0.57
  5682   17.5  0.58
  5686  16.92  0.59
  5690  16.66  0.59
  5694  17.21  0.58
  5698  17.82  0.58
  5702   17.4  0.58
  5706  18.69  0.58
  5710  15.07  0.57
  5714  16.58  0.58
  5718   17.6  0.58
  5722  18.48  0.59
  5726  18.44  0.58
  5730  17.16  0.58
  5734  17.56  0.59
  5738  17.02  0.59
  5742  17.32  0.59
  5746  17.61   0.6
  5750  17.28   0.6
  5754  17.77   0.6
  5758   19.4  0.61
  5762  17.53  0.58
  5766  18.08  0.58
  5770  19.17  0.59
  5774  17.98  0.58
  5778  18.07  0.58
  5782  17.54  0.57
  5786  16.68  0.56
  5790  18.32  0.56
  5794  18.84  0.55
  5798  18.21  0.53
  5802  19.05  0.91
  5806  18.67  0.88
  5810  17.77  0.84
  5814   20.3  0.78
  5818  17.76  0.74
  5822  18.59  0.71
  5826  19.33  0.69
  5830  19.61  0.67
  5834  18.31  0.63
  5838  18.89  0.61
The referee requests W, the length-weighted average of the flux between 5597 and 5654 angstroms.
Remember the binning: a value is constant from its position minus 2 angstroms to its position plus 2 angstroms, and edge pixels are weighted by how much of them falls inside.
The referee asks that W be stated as 17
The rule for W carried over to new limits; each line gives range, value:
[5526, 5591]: 16.8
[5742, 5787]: 17.9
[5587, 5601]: 14.8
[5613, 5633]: 16.9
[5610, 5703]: 17.1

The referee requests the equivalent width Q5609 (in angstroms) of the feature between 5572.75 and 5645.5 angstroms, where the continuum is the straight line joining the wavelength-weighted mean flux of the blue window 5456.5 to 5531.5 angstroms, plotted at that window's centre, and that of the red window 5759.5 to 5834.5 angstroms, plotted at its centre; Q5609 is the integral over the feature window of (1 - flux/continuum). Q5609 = 1.86 angstroms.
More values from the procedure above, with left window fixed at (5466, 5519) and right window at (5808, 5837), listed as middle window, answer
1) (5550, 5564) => -0.44 angstroms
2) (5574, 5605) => 1.71 angstroms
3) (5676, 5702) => 0.90 angstroms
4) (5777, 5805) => 0.66 angstroms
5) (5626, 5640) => -0.50 angstroms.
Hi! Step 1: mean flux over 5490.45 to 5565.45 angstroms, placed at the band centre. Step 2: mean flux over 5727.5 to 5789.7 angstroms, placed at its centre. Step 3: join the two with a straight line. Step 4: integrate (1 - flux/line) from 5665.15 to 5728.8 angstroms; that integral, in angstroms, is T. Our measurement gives 0.7 angstroms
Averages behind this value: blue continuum 16.8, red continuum 17.8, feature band 17.3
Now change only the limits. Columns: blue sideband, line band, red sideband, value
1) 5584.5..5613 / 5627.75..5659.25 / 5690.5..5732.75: -2.1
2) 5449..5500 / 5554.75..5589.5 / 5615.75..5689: 0.4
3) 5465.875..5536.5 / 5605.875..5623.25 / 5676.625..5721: 0.3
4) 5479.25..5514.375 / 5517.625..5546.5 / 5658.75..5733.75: -1.4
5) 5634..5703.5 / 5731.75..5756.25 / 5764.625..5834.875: 0.7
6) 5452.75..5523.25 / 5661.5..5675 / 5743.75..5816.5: 0.2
